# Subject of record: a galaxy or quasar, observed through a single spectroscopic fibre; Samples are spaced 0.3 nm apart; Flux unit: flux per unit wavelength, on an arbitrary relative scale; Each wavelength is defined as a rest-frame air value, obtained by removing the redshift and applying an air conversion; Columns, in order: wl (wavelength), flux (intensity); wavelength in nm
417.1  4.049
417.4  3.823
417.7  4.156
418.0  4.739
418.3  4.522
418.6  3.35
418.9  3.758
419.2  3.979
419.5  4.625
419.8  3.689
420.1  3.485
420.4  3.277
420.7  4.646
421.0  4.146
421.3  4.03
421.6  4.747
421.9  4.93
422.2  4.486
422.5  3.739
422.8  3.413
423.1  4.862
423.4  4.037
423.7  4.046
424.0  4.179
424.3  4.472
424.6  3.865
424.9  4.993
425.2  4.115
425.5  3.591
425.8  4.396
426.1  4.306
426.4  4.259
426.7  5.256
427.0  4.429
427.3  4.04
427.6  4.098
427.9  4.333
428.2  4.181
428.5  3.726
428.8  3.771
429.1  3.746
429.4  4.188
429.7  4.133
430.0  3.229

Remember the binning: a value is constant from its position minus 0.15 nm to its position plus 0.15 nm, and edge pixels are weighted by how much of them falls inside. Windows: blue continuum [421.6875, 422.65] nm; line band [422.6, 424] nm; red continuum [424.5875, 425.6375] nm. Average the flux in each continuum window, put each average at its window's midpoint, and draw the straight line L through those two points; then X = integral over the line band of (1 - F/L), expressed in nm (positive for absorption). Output 0.08 nm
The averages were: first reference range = 4.41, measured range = 4.09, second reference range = 4.18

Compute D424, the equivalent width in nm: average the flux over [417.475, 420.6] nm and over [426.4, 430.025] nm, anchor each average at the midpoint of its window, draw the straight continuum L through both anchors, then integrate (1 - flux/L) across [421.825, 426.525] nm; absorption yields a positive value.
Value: -0.19 nm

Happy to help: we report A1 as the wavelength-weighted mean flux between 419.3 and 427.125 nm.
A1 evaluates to 4.23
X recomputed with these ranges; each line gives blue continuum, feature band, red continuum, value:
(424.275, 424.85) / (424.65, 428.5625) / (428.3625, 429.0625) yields -0.283 nm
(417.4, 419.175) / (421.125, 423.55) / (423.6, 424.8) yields -0.078 nm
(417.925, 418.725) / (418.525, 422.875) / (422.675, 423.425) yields 0.122 nm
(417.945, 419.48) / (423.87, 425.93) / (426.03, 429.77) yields -0.039 nm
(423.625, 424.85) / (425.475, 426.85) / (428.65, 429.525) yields -0.116 nm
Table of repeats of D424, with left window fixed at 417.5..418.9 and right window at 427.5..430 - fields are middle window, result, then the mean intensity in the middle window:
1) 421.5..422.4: -0.13 nm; 4.67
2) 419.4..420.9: 0.06 nm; 3.93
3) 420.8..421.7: -0.05 nm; 4.3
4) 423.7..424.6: -0.04 nm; 4.2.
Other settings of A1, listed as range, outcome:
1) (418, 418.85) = 4.06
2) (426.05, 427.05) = 4.6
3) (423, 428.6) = 4.27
